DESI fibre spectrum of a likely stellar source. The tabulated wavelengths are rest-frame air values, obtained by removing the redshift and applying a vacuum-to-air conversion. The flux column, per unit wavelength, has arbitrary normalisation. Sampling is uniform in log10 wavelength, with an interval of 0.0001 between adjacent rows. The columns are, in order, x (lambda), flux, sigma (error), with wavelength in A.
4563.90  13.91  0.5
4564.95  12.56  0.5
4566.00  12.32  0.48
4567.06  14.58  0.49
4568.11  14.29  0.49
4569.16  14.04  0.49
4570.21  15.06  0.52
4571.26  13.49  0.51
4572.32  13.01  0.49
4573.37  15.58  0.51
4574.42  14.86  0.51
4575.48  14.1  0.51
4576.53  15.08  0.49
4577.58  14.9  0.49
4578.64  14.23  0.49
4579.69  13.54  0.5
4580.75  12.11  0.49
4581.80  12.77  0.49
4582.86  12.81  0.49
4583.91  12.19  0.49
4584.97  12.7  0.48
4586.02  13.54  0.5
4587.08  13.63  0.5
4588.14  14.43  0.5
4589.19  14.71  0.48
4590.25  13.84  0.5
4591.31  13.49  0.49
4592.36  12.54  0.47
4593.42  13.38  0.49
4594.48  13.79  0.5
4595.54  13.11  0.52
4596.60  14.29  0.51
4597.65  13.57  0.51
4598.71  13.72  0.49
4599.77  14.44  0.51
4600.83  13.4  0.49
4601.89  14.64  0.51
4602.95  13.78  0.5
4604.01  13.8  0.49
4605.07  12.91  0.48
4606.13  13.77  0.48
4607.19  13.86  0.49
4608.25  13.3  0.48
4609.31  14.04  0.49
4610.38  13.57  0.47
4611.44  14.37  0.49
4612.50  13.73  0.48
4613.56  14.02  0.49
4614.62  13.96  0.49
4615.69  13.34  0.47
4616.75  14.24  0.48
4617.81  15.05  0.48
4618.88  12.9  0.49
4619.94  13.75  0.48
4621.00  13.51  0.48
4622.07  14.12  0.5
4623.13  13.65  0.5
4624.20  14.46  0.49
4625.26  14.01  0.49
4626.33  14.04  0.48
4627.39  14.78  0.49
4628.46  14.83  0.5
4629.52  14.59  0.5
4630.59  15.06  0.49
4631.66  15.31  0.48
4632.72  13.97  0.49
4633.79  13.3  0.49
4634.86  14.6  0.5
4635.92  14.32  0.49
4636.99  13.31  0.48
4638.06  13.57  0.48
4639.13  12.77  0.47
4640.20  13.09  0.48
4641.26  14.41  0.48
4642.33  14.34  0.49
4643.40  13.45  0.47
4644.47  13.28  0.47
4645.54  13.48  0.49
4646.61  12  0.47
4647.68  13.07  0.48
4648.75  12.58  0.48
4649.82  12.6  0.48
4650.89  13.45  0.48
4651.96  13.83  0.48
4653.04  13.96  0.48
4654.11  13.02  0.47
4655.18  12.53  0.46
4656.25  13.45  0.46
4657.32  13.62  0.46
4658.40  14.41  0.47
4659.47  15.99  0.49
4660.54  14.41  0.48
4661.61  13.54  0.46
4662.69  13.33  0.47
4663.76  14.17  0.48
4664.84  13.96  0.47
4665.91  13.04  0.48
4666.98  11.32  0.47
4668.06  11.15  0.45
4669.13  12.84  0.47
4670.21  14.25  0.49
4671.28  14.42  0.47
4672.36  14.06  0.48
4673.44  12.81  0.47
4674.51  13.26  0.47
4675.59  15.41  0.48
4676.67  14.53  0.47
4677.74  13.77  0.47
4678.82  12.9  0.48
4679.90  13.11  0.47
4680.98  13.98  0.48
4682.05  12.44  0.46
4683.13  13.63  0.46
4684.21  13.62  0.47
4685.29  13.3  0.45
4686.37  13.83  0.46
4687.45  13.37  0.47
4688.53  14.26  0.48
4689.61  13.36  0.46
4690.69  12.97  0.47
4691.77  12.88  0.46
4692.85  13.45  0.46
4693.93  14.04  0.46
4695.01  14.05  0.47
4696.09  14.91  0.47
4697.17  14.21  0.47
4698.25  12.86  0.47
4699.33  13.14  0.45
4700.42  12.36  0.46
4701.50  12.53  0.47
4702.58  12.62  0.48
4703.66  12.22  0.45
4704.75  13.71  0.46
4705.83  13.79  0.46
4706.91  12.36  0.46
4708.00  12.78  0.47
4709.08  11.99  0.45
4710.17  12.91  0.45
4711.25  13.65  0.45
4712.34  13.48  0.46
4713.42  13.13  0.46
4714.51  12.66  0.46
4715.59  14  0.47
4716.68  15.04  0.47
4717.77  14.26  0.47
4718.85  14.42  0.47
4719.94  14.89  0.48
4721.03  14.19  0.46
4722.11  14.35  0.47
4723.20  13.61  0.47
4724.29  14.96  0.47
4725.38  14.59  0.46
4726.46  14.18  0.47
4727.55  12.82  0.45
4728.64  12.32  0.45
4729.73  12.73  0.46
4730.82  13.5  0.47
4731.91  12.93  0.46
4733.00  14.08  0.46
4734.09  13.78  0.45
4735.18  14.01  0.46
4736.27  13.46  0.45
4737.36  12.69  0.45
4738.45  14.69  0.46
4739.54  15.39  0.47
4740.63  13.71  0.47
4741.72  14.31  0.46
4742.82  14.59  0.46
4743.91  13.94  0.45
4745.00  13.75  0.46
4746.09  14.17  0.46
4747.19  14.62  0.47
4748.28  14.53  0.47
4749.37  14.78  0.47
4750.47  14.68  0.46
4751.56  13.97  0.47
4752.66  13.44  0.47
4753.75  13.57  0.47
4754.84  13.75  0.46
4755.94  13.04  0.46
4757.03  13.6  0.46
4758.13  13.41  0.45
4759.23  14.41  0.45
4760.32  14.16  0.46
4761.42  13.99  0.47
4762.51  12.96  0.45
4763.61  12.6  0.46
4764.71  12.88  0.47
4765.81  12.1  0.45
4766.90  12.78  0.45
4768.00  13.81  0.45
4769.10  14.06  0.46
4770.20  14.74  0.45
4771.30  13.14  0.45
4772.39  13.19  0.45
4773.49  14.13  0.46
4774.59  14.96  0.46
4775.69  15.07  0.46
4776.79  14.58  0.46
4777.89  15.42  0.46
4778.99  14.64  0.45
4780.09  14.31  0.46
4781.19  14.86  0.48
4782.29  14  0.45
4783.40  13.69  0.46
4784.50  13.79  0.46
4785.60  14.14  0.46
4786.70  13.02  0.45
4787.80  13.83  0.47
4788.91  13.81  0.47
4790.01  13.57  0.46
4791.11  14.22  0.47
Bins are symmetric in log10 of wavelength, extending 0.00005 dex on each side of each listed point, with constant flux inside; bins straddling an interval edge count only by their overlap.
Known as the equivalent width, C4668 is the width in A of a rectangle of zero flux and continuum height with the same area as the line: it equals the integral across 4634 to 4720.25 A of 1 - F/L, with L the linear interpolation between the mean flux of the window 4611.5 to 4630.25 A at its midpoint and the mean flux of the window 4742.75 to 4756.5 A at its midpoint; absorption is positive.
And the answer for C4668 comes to 3.6 A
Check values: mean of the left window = 14.1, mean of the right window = 14.1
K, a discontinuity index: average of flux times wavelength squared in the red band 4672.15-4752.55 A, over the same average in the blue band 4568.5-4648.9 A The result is 1.04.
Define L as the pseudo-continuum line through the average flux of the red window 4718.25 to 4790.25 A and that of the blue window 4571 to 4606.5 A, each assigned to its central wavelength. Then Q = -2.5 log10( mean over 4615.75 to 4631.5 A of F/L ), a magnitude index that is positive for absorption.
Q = -0.04 mag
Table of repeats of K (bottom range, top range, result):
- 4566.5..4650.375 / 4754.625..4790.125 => 1.07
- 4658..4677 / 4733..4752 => 1.07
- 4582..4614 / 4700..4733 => 1.04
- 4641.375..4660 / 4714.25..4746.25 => 1.07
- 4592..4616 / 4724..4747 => 1.07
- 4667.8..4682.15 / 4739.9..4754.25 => 1.08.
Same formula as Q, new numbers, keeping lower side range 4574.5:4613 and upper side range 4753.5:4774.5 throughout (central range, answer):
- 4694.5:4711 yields 0.039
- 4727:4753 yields -0.026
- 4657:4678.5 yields -0.007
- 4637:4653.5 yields 0.026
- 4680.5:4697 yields -0.002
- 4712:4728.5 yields -0.035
